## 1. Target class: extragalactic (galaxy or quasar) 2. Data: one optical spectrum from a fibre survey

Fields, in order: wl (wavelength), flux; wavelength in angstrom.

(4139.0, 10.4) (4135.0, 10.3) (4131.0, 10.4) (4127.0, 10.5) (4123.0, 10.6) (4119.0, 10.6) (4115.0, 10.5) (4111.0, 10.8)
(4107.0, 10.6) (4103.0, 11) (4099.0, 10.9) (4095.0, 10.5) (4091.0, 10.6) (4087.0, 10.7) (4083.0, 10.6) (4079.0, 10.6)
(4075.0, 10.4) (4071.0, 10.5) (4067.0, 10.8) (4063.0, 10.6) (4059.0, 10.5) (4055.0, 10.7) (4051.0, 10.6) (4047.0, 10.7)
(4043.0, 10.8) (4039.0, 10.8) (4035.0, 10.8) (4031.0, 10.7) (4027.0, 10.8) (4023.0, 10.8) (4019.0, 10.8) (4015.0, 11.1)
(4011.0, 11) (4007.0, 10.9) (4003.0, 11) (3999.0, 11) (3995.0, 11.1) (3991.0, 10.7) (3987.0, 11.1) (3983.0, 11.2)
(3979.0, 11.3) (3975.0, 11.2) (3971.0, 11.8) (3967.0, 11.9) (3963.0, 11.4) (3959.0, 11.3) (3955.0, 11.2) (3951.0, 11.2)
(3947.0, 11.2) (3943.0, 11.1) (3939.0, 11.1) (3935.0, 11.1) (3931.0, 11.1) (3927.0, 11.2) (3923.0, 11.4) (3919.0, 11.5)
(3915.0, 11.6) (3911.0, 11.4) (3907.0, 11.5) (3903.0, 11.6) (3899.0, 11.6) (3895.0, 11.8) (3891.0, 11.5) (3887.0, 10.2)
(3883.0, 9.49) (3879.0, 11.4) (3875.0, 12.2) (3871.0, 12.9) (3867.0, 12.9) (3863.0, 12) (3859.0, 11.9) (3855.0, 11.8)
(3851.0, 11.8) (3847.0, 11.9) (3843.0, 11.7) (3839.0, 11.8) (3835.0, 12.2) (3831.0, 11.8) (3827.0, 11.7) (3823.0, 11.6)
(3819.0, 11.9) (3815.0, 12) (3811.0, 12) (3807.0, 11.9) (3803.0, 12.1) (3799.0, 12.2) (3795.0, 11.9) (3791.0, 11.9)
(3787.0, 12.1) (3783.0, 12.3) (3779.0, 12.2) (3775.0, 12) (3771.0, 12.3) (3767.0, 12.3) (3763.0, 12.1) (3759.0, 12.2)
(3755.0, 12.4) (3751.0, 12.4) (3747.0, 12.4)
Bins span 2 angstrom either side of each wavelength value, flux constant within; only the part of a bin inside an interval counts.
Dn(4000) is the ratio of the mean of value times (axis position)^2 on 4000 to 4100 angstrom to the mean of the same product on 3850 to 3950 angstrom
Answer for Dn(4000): 1.01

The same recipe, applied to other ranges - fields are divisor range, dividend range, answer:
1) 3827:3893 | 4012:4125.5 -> 1.01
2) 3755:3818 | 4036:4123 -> 1.02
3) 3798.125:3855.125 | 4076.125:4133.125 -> 1.03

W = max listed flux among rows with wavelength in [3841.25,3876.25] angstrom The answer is 12.9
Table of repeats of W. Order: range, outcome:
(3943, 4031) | 11.9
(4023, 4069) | 10.8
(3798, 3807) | 12.2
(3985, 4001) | 11.1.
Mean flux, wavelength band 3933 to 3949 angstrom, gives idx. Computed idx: 11.1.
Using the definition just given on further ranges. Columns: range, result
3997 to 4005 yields 11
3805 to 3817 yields 12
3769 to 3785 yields 12.2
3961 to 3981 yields 11.5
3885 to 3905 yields 11.3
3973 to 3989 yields 11.2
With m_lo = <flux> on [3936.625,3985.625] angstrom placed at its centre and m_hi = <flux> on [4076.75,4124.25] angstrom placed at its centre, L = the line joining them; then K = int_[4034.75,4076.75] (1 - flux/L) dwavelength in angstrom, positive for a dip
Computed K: 0.9 angstrom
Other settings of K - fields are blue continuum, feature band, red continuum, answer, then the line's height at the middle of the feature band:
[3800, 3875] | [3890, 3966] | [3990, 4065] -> 0.5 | 11.4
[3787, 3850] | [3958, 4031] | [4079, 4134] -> 0.1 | 11.1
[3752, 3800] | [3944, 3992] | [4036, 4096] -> -0.7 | 11.1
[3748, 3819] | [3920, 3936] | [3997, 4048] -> 0.2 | 11.4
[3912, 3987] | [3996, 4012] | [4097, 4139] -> 0.2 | 11.1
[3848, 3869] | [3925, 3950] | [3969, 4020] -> 0.8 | 11.5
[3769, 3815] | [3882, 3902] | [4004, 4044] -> 0.9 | 11.6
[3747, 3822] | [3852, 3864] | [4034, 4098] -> -0.2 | 11.7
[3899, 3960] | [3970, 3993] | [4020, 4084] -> -0.3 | 11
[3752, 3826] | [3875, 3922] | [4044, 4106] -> 1.0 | 11.5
